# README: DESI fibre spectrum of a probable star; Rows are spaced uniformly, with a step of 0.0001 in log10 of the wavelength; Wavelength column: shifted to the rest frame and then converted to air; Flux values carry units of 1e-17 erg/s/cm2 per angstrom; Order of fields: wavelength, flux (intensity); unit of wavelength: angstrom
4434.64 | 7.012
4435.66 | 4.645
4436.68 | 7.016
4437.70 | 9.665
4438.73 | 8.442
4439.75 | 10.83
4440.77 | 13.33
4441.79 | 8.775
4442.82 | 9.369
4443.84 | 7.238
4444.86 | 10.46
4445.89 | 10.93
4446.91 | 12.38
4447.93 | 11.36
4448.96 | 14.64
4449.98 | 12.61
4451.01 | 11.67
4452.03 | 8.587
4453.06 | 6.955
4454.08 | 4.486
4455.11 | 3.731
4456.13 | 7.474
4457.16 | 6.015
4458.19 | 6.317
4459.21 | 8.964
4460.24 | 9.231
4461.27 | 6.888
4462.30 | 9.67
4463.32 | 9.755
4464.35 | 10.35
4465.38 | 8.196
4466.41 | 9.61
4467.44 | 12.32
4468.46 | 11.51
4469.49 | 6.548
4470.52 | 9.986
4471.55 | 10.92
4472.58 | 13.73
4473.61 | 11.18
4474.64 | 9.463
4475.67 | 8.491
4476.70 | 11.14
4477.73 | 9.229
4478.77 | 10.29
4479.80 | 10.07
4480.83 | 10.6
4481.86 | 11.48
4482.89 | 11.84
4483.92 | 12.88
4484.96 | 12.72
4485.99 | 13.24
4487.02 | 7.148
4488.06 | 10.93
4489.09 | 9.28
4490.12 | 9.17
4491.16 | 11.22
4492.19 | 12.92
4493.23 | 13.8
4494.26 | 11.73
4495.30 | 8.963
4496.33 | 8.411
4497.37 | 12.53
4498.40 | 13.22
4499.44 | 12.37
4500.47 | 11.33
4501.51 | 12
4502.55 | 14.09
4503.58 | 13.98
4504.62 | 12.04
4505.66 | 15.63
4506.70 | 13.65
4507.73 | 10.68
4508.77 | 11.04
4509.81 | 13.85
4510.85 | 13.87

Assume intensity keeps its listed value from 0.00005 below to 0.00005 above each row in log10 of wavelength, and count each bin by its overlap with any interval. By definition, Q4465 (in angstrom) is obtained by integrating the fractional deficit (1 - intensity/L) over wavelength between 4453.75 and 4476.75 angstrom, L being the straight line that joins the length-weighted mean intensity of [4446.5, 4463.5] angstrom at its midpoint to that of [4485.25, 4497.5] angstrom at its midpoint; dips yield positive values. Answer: 1.2 angstrom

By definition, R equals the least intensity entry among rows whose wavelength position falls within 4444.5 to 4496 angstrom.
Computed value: 3.731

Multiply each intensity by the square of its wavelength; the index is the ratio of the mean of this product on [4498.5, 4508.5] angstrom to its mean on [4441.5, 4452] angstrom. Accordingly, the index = 1.2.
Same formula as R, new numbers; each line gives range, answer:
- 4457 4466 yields 6.015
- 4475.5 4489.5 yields 7.148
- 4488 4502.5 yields 8.411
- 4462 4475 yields 6.548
